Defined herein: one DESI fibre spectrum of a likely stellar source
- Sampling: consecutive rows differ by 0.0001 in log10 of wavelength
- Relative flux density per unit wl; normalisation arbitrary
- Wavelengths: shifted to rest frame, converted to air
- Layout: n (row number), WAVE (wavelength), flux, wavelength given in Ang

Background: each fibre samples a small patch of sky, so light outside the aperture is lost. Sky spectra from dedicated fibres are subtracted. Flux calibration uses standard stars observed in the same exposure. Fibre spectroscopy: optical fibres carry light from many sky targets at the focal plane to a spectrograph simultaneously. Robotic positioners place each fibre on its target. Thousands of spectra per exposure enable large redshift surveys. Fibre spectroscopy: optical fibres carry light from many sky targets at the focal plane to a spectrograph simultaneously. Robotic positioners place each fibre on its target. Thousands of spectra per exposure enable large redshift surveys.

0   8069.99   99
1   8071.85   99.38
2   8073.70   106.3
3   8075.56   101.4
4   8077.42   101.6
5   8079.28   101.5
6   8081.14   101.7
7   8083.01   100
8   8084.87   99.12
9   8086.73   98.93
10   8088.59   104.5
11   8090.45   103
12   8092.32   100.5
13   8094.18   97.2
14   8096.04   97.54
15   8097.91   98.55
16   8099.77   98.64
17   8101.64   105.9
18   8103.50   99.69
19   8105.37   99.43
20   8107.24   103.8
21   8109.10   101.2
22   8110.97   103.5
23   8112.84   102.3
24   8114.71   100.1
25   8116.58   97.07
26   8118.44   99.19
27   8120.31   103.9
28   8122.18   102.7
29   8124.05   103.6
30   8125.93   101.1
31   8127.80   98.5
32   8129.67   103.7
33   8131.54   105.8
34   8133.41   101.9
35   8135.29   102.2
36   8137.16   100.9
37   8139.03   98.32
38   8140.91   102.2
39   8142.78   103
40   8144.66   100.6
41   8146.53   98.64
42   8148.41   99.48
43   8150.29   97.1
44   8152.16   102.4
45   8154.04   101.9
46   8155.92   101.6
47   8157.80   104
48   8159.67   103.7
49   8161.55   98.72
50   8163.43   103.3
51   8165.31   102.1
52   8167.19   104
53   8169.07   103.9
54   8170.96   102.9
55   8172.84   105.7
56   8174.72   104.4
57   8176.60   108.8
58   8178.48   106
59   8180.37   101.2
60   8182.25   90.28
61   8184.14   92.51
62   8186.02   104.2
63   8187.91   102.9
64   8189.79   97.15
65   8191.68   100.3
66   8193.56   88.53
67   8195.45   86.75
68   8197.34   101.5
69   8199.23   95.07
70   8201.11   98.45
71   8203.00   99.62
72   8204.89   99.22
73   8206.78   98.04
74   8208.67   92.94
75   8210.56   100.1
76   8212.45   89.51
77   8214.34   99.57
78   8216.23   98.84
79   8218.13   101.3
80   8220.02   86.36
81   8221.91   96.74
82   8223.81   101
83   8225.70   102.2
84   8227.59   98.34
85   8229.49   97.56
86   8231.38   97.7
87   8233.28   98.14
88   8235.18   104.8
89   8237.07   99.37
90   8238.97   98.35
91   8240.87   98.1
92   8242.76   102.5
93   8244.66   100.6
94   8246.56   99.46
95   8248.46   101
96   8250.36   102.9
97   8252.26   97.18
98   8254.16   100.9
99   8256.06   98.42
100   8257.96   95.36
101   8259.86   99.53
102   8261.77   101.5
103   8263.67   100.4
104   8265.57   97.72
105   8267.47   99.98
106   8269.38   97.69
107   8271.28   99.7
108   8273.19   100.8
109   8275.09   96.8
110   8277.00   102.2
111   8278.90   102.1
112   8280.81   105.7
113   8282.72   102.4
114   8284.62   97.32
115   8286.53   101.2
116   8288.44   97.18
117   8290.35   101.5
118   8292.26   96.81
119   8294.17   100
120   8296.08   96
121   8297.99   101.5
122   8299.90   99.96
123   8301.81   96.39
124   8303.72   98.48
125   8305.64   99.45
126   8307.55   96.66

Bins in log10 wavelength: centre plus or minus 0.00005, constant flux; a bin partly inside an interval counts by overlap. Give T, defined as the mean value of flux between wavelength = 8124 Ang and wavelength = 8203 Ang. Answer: 101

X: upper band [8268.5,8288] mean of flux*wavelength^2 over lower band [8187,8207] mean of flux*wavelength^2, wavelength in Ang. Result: 1.06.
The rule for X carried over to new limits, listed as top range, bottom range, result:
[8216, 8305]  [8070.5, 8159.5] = 1.02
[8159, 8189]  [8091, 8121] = 1.03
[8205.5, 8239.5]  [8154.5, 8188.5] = 0.97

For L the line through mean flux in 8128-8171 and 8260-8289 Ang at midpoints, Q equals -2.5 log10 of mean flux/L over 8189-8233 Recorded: 0.05 mag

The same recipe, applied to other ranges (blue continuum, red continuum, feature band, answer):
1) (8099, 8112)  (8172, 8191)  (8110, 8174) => 0.00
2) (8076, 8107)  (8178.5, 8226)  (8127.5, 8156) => -0.02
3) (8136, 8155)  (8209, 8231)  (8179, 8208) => 0.01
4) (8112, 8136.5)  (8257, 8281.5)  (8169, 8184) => -0.01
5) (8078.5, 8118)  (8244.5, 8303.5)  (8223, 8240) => 0.00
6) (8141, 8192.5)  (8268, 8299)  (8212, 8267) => 0.02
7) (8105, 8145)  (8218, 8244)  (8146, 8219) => 0.00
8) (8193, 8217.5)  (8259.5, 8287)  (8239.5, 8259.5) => -0.01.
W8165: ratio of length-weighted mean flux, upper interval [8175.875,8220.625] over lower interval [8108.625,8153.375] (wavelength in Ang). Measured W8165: 1.0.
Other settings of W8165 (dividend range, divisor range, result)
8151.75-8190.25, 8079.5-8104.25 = 1.02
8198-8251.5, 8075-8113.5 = 0.98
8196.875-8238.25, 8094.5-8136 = 0.97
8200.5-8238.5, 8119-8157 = 0.97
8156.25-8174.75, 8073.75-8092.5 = 1.02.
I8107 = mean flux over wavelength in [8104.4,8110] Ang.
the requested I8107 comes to 101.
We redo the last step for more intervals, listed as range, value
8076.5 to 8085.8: 101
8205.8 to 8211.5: 97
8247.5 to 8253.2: 100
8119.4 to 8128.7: 102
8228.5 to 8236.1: 99.4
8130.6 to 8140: 102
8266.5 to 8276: 99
